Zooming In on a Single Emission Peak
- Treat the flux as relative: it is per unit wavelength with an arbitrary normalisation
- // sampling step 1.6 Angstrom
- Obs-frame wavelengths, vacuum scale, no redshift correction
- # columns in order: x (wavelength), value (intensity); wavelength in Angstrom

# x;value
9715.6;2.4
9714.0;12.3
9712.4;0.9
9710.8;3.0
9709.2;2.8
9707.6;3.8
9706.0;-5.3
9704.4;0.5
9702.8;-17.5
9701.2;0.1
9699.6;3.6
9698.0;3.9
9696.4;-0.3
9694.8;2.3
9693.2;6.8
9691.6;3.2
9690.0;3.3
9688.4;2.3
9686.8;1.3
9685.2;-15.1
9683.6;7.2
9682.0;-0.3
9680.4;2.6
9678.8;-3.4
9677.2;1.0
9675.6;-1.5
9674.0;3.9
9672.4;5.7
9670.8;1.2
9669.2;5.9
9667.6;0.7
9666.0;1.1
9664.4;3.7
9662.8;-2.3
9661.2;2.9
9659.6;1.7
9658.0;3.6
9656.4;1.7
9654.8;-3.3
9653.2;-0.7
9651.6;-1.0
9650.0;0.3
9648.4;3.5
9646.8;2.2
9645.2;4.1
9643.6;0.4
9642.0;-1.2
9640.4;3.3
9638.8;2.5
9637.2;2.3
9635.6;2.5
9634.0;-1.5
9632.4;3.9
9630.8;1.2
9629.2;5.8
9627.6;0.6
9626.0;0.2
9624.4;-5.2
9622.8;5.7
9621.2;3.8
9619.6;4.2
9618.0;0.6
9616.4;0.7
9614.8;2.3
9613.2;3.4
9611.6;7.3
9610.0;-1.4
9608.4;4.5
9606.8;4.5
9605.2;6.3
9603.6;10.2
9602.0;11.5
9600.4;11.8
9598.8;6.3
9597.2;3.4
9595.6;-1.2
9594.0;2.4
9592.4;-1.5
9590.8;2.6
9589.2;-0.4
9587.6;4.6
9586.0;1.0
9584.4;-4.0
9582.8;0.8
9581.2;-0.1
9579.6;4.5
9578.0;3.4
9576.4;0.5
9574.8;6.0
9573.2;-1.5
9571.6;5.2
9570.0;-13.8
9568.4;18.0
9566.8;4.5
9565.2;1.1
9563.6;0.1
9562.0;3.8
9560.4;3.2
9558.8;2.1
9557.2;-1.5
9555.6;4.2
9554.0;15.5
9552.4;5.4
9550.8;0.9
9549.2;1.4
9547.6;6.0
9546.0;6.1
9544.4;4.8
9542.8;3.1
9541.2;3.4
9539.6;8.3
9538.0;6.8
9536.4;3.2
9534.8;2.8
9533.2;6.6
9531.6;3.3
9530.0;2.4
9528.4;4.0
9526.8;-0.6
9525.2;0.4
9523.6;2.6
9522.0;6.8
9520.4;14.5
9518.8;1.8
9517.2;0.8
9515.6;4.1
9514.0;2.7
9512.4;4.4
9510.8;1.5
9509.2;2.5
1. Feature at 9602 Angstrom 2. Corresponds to H-beta 4861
